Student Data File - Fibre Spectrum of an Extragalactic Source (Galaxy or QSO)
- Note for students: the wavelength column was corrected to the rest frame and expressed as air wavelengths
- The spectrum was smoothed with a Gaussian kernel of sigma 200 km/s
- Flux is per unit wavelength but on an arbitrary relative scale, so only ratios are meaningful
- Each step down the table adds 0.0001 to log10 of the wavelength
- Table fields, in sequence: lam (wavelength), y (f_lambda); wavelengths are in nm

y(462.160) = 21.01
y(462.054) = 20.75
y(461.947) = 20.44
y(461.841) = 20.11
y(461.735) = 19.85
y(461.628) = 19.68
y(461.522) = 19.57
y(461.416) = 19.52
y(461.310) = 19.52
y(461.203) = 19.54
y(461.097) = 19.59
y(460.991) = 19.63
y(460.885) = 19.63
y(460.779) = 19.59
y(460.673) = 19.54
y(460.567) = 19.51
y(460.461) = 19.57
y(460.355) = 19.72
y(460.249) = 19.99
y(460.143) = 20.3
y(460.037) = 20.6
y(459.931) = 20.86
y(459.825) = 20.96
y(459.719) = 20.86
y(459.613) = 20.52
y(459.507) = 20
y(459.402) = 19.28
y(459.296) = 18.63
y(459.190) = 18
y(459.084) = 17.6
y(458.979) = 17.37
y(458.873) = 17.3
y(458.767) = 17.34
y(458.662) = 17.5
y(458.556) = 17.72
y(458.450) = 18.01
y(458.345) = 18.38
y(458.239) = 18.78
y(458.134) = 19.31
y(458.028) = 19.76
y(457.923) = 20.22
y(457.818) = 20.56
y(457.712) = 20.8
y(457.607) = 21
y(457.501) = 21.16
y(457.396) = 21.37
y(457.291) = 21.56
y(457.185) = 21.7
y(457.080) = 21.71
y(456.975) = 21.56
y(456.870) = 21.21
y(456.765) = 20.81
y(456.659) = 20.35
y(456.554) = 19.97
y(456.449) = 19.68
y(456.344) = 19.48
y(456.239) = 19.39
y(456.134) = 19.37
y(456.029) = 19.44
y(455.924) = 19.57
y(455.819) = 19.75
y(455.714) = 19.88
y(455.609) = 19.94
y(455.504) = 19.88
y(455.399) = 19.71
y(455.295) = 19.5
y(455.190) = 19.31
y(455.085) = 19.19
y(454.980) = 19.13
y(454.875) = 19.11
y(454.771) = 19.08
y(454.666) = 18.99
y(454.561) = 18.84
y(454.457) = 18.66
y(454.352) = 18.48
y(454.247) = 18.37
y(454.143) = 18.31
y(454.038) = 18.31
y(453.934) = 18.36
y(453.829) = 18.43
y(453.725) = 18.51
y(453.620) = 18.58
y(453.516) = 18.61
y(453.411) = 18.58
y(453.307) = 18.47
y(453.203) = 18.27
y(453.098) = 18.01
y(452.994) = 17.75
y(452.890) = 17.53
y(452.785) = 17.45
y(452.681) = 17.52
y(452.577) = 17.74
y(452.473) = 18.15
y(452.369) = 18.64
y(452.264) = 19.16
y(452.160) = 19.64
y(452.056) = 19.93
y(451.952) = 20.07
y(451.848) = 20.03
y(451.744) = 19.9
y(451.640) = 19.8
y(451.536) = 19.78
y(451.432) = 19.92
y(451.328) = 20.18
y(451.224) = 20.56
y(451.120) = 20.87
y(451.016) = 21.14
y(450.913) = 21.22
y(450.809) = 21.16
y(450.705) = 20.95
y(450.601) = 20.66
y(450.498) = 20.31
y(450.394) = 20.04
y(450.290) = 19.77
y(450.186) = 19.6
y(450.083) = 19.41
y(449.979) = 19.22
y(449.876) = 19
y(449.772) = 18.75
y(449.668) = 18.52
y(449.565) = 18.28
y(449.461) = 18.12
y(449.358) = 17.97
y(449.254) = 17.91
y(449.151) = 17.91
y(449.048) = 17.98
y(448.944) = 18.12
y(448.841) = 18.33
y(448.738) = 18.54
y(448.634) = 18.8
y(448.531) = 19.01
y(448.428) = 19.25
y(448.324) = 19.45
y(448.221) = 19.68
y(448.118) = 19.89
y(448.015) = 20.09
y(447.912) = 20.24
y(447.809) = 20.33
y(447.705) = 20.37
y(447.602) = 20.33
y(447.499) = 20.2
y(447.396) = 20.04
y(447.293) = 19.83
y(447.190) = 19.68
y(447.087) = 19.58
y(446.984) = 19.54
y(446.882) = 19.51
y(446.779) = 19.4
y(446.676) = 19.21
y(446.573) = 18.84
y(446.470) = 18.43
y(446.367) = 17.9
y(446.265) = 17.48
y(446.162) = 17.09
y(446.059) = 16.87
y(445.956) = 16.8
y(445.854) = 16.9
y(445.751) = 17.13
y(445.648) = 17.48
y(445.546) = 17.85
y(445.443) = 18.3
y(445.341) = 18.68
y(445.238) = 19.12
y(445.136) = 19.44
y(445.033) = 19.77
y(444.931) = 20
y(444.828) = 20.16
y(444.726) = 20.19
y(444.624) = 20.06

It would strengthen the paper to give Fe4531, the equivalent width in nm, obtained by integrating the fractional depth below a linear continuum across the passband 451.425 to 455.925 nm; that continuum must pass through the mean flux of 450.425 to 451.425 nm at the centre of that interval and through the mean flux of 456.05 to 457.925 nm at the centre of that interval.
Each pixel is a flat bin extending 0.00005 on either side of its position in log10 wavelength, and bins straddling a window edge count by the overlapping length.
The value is 0.39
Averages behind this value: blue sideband 20.7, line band 18.9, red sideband 20.7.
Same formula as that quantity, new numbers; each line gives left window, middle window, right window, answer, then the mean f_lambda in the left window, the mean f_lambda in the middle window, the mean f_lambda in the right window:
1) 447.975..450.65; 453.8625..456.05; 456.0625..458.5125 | 0.08 nm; 19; 19.1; 20.3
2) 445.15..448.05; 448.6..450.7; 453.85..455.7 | 0.00 nm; 18.8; 18.9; 19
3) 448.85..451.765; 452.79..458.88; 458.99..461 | 0.09 nm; 19.5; 19.3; 19.7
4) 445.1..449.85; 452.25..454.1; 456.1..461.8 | 0.10 nm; 18.8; 18.2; 19.7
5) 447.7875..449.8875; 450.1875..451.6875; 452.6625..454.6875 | -0.15 nm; 18.8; 20.4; 18.3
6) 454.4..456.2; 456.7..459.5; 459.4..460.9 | 0.03 nm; 19.4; 19.6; 20.1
